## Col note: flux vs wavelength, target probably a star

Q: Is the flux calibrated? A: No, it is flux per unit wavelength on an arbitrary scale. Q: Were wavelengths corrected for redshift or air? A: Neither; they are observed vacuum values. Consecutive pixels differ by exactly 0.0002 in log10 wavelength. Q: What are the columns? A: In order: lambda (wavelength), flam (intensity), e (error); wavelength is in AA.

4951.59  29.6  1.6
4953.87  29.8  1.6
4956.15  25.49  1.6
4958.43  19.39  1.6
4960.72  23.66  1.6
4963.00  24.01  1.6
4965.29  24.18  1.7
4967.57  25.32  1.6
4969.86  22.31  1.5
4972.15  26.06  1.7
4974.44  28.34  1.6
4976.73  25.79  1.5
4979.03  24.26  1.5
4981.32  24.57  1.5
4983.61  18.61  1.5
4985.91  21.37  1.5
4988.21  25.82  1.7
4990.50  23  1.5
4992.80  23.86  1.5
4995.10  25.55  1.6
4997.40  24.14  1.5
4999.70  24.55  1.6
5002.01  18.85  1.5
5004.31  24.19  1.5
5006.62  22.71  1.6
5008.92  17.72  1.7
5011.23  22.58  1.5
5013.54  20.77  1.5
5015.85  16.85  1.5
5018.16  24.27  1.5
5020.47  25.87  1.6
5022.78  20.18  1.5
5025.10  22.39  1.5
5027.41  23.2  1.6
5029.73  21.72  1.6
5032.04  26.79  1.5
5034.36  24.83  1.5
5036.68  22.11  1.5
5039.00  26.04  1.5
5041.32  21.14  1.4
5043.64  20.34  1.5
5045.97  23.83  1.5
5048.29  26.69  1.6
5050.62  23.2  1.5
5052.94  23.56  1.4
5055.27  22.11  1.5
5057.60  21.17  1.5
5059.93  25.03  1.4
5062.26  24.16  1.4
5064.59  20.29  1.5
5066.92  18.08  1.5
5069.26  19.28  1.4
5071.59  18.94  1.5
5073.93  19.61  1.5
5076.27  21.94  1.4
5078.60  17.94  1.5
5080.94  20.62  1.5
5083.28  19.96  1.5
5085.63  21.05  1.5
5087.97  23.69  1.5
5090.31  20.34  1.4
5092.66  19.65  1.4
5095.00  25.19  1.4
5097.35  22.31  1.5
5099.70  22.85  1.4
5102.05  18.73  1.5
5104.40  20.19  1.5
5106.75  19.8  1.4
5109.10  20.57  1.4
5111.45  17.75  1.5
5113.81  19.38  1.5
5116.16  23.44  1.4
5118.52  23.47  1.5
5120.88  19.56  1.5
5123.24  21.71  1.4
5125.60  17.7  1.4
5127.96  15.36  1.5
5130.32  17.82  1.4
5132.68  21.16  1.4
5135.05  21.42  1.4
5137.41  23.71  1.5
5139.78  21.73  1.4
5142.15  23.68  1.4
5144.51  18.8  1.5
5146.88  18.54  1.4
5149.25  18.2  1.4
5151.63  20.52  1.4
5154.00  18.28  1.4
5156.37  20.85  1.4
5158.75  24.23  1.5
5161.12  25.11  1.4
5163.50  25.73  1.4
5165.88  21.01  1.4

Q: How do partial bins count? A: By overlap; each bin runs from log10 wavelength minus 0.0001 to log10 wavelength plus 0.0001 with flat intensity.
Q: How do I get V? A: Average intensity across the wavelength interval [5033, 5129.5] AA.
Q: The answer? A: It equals 21.3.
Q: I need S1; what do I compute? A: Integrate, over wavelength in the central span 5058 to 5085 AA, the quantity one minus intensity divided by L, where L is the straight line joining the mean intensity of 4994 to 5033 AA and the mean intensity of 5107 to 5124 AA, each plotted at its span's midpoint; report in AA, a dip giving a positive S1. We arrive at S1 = 1.2 AA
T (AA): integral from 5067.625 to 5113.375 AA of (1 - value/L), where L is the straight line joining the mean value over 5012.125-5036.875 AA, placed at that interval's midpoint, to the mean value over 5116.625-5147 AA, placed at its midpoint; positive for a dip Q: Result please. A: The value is 1.8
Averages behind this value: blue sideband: 22.7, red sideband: 20.5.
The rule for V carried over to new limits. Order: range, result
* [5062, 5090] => 20.3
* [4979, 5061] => 22.9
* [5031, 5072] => 22.7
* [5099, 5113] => 19.9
